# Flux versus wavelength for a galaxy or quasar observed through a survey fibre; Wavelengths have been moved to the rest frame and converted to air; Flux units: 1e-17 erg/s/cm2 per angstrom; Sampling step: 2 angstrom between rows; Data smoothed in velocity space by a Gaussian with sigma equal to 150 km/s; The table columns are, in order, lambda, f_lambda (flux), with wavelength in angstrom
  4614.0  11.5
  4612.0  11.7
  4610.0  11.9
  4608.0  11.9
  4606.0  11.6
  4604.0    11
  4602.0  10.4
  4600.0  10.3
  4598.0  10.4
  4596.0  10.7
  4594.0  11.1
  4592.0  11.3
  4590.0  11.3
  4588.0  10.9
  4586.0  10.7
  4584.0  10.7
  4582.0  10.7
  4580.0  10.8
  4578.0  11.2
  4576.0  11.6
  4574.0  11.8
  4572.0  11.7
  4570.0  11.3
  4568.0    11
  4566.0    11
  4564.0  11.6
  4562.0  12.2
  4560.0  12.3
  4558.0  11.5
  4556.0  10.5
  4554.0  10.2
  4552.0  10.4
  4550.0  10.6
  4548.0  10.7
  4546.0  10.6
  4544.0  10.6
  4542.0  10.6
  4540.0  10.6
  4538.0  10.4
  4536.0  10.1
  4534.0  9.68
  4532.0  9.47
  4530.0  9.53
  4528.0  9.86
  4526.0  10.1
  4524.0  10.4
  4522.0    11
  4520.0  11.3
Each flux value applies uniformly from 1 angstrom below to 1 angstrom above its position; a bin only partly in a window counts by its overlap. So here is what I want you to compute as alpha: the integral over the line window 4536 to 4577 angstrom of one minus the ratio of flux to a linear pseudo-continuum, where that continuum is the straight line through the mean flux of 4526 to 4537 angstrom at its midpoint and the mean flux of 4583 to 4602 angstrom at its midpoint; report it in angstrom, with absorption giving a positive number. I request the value -3.4 angstrom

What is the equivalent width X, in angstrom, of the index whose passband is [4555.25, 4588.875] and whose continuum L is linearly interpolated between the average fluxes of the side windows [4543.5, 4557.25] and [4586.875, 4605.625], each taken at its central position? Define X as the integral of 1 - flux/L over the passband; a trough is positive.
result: -1.9 angstrom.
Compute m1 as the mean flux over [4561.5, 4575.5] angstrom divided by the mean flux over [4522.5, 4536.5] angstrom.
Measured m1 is 1.16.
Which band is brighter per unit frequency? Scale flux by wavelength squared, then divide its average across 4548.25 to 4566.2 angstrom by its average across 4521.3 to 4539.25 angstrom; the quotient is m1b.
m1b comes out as 1.12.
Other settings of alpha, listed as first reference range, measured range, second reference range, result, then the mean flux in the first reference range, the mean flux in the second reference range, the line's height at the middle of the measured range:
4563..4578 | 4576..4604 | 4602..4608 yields 1.2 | 11.4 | 11.2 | 11.3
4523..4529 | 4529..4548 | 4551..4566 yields 0.6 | 10.1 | 11.2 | 10.5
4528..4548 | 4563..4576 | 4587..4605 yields -1.1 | 10.2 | 10.8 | 10.5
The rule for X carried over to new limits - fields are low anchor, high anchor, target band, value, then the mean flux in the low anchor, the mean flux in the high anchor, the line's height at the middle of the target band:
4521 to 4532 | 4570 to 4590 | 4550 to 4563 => -0.5 angstrom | 10.1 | 11.1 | 10.7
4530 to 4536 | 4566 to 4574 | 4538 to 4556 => -0.4 angstrom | 9.65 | 11.4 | 10.3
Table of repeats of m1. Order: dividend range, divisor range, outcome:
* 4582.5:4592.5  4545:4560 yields 1.02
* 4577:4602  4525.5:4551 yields 1.06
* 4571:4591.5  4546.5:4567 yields 1.01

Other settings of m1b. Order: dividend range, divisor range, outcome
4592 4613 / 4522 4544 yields 1.13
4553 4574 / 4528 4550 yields 1.12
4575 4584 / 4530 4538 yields 1.15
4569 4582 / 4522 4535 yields 1.17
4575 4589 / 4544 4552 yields 1.05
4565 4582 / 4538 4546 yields 1.08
